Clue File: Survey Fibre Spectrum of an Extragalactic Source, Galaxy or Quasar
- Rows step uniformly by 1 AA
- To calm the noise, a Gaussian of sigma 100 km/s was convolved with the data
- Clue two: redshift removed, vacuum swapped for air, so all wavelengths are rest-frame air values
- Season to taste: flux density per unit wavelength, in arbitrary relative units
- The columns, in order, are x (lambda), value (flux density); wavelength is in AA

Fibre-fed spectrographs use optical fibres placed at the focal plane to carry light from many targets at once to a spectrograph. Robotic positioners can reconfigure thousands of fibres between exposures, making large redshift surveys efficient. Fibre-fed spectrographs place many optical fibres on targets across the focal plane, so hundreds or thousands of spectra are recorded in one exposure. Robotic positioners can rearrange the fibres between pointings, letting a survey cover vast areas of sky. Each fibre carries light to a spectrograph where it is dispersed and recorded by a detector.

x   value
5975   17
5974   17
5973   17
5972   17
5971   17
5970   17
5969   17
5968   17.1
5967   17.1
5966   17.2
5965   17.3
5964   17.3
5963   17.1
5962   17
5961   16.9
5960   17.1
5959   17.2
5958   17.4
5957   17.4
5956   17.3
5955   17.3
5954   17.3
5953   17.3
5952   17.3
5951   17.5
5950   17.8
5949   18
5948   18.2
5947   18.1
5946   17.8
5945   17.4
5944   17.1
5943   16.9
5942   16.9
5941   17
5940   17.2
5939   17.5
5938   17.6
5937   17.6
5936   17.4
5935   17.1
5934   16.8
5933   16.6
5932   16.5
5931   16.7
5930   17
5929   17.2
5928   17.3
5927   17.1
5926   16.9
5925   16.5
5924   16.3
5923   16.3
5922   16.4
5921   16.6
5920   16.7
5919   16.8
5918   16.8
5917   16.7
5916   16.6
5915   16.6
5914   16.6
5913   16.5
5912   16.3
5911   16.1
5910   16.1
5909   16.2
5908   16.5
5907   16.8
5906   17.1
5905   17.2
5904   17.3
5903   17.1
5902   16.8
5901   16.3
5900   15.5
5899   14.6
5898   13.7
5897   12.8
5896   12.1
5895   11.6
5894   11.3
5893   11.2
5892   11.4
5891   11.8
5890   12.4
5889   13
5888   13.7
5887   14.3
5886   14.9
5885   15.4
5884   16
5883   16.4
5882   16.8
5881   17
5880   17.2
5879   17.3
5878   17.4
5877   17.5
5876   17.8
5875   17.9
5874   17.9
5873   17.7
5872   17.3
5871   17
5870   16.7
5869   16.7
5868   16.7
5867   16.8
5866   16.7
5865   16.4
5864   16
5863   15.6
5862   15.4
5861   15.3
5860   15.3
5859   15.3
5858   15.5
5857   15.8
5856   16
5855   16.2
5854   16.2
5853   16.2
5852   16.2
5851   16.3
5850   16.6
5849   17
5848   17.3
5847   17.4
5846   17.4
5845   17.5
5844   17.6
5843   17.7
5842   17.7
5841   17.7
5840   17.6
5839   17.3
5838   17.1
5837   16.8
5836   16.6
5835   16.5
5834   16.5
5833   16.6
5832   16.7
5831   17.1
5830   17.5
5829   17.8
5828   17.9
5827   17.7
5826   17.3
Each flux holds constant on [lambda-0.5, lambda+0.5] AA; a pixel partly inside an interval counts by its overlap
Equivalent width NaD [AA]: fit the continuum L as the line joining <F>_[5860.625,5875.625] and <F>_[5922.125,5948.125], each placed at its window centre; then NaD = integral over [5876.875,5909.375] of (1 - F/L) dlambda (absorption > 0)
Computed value 3.5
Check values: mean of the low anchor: 16.7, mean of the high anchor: 17.1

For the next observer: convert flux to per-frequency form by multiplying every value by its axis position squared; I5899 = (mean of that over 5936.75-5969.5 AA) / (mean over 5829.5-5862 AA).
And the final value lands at 1.08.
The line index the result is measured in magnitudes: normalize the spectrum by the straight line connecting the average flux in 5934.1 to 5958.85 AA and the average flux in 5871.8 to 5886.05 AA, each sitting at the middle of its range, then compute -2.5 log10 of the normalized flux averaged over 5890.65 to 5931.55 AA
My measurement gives 0.10 mag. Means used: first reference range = 17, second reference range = 17.4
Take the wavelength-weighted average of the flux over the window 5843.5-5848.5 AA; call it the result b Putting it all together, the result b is 17.4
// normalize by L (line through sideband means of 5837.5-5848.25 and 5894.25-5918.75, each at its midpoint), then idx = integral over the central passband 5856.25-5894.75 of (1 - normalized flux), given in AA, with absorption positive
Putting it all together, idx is 2.3 AA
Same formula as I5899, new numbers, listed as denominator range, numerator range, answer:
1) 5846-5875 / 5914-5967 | 1.07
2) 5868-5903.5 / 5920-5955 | 1.14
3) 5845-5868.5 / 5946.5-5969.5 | 1.10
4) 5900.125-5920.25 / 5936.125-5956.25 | 1.06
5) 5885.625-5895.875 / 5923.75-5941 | 1.38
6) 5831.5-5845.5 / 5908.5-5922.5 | 0.99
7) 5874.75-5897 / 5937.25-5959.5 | 1.21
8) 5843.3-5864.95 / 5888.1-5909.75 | 0.90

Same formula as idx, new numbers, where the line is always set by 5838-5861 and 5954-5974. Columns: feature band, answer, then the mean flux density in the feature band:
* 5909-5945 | 0.4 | 16.8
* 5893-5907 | 1.7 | 14.8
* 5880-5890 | 1.0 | 15.2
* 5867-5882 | -0.4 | 17.3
